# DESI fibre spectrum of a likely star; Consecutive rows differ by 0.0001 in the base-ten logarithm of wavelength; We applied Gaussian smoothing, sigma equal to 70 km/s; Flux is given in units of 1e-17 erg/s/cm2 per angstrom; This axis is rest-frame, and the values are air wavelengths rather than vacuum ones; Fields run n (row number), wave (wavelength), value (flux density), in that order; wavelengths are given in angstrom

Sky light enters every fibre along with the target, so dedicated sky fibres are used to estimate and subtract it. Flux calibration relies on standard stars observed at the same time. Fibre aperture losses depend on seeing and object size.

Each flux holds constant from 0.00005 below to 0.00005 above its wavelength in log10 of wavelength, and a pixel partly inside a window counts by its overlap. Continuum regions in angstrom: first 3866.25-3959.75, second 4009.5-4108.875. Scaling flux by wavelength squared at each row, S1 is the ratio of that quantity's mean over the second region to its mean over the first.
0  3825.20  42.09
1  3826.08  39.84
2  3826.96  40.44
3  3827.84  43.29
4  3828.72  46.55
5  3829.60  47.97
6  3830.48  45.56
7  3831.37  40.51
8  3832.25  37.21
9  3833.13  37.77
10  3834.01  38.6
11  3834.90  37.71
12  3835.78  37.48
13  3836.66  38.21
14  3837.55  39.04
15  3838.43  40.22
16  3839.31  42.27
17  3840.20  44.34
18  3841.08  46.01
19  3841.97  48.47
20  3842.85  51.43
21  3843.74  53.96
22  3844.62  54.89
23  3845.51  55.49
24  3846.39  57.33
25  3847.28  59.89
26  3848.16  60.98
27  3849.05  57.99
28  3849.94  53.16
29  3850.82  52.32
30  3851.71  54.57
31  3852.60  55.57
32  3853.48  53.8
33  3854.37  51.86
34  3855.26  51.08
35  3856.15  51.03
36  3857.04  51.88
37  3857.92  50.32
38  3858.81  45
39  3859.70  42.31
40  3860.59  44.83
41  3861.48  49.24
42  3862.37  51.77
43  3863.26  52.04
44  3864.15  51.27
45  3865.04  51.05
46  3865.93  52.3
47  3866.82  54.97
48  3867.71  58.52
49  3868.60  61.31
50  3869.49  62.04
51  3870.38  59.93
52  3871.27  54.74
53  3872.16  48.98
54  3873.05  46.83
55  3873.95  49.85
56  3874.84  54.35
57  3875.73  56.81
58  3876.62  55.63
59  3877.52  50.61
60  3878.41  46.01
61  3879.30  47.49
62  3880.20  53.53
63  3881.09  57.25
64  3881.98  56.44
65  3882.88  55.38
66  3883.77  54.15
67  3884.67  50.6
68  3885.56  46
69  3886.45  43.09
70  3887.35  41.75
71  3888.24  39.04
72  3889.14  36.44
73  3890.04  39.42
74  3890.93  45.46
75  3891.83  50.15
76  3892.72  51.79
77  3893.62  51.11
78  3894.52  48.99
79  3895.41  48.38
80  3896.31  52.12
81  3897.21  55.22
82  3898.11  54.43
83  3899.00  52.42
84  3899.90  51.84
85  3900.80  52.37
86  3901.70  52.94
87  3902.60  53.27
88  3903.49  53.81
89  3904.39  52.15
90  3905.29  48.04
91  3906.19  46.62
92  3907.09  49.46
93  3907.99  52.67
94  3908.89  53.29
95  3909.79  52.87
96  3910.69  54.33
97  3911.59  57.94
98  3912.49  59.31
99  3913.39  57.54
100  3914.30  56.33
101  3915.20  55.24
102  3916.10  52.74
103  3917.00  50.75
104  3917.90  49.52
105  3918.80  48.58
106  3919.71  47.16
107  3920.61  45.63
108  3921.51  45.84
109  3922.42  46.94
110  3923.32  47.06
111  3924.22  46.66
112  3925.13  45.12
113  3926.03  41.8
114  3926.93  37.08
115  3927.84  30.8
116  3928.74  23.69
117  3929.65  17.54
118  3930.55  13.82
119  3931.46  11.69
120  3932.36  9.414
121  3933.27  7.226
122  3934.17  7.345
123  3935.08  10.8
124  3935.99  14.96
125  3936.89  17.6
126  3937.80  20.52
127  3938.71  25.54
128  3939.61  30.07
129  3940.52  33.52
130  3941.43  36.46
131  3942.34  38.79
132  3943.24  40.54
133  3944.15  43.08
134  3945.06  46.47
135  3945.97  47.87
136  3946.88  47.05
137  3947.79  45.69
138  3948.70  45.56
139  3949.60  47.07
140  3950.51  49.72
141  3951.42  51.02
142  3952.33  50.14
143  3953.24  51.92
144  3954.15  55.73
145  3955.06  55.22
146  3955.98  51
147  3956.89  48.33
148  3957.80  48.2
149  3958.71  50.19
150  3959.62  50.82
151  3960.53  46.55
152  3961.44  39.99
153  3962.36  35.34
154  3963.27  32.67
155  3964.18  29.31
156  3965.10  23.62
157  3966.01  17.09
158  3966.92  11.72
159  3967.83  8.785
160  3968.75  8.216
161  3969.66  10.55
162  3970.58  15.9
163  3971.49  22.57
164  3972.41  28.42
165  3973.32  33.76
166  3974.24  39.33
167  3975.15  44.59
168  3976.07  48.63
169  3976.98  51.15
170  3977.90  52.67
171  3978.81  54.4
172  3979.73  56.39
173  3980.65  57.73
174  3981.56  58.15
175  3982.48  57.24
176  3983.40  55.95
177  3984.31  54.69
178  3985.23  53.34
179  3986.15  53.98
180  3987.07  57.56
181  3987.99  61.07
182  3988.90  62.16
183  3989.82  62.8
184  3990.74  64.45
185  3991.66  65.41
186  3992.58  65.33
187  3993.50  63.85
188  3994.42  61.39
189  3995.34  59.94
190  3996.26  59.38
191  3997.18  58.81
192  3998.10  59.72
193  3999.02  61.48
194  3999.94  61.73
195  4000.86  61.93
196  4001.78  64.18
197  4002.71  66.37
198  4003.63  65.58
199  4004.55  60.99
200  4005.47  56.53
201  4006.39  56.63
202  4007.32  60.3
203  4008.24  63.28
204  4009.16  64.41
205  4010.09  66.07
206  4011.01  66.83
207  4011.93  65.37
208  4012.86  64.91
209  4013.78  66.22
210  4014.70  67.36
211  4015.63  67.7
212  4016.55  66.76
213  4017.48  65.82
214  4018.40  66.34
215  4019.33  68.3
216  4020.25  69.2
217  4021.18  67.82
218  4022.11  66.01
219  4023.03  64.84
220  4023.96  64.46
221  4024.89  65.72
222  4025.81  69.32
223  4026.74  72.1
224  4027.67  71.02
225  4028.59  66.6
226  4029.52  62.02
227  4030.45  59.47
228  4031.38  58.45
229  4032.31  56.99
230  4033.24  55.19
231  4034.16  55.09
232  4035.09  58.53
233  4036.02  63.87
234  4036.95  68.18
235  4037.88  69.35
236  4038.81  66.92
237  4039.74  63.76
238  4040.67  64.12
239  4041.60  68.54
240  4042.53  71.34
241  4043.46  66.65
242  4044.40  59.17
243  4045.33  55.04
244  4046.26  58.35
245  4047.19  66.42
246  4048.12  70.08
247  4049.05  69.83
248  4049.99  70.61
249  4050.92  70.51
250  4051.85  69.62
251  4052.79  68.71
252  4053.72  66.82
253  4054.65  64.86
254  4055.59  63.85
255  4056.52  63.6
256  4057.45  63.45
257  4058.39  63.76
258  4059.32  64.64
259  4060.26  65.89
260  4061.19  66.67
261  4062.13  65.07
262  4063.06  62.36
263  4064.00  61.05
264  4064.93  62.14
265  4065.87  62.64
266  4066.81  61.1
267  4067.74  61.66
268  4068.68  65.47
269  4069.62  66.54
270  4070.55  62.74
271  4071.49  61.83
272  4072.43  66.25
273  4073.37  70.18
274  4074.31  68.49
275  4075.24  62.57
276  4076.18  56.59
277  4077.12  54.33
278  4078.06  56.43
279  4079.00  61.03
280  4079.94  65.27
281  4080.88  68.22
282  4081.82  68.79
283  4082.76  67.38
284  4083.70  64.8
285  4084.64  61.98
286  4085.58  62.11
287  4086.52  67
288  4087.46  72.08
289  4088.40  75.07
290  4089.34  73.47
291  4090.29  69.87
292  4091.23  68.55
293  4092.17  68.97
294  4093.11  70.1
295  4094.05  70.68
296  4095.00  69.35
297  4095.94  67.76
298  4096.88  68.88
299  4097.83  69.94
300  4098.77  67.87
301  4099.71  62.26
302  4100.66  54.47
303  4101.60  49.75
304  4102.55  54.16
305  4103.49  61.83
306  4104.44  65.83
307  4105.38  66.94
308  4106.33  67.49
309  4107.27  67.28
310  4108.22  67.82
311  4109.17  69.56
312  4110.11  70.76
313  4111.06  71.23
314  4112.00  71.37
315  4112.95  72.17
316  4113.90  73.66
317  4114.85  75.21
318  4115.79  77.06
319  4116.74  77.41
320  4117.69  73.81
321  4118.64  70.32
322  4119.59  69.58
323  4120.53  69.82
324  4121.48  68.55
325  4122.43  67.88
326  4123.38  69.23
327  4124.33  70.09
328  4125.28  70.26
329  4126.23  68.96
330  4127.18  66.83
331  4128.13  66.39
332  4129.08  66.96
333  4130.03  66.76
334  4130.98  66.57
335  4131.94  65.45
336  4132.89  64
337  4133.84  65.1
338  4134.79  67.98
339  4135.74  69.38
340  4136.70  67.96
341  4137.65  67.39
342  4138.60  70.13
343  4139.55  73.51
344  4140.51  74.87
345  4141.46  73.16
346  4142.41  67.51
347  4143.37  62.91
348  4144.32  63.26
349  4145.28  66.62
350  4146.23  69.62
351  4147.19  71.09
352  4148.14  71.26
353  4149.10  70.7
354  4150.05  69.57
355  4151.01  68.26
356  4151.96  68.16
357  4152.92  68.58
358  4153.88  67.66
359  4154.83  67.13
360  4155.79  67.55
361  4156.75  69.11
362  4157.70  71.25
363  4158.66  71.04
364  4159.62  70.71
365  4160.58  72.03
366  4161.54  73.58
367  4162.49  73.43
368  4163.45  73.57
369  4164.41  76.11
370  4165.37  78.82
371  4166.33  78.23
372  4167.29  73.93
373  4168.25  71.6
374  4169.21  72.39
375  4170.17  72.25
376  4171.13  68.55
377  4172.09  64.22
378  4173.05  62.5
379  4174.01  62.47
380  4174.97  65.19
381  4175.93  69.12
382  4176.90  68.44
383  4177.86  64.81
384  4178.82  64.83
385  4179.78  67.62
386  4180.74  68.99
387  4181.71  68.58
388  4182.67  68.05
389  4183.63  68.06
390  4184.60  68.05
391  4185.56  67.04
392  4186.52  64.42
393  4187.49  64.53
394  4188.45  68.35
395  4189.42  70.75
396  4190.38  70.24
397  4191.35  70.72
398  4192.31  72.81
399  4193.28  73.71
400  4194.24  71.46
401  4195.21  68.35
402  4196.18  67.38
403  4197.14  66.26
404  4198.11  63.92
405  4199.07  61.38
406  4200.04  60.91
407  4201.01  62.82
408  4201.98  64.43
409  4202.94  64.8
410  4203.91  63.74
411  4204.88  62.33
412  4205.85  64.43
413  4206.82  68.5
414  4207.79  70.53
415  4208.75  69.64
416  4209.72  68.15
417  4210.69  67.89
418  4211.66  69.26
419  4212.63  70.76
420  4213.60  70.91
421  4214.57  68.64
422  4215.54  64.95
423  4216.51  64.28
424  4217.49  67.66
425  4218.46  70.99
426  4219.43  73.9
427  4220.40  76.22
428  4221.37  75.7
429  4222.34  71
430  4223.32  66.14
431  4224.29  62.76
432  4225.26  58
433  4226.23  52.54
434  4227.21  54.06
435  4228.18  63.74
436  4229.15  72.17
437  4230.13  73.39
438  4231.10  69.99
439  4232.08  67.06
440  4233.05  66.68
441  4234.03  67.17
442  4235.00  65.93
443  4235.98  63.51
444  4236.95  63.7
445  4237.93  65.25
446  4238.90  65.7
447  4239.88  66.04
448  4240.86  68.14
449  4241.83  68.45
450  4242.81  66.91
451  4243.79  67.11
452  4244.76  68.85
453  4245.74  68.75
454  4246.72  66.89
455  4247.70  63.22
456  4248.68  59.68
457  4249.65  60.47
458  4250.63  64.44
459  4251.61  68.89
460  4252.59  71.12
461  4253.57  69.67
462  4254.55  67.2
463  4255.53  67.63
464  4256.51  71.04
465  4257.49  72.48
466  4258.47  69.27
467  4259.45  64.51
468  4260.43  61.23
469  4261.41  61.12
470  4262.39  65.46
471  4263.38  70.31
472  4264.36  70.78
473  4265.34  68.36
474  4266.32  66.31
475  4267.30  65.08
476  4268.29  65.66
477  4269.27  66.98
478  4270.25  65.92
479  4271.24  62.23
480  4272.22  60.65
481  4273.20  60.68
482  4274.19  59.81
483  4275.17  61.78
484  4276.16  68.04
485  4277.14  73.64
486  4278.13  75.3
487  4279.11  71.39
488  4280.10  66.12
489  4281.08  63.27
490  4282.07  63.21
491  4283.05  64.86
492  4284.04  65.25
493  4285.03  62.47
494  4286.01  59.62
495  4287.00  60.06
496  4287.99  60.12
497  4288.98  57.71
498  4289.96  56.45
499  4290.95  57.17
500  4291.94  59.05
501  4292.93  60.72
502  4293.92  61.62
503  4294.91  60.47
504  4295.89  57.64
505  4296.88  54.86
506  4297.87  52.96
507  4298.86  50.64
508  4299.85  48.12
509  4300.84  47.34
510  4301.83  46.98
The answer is 1.54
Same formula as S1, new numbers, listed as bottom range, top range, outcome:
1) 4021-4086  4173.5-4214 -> 1.12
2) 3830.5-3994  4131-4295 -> 1.70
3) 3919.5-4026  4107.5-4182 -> 1.60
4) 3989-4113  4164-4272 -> 1.13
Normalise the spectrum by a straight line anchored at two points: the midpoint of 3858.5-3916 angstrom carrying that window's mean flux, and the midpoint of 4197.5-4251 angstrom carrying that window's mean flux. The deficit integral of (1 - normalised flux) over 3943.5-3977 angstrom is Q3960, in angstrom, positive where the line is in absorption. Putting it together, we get 9.8 angstrom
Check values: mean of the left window 51.4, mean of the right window 66.3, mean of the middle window 38.6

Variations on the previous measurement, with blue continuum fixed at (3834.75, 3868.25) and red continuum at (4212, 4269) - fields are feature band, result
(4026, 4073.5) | -4.7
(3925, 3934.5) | 5.6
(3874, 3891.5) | 0.9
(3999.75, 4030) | -4.2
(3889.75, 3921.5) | 0.6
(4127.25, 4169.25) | -4.5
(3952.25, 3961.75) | 0.8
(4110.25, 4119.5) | -1.8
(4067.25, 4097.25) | -3.0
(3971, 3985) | 2.0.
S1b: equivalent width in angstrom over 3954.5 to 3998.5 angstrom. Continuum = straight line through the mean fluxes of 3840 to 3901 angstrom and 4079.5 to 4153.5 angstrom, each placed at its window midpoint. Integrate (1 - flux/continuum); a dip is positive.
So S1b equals 9.6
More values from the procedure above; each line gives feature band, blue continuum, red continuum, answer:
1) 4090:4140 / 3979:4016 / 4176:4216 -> -2.47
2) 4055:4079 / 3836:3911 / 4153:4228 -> -0.67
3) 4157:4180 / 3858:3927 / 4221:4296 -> -3.27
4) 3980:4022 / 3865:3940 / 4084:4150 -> -4.89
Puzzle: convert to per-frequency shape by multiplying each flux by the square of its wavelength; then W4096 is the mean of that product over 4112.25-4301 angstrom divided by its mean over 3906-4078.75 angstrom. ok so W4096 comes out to 1.40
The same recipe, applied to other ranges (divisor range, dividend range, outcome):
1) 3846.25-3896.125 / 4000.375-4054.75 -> 1.37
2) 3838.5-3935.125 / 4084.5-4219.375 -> 1.63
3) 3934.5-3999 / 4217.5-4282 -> 1.74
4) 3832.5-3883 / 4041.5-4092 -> 1.43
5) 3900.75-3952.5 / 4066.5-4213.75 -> 1.85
